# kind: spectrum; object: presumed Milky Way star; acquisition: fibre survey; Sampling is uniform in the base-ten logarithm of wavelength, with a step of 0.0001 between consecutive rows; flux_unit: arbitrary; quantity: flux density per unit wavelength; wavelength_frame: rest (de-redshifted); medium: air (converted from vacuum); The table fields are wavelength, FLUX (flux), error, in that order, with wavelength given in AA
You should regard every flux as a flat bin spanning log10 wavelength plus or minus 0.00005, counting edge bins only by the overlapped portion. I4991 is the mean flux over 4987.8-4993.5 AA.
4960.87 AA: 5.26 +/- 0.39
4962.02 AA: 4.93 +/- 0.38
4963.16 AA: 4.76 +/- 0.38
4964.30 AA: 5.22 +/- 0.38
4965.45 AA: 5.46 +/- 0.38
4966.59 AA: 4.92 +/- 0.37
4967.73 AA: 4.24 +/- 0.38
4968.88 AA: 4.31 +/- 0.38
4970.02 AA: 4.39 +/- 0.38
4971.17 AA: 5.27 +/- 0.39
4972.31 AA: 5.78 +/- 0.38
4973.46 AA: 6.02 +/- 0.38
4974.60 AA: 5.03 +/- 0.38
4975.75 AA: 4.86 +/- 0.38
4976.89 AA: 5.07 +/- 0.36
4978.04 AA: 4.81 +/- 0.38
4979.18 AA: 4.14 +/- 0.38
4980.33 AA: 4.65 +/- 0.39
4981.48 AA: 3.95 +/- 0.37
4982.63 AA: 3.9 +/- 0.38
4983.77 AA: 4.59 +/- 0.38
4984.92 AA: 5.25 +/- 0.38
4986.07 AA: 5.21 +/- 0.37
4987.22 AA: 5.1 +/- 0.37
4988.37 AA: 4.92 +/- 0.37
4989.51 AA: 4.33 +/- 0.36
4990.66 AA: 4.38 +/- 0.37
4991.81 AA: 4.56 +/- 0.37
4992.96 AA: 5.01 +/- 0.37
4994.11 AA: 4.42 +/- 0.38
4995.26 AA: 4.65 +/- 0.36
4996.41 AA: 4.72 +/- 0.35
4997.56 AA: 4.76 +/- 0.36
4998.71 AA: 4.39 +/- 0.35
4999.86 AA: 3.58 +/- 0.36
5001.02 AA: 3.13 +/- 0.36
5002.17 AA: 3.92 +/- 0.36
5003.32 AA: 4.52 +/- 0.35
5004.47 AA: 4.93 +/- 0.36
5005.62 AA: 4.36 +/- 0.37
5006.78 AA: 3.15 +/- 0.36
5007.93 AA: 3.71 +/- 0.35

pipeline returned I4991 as 4.64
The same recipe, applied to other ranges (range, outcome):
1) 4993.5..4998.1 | 4.64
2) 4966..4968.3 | 4.6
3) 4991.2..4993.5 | 4.77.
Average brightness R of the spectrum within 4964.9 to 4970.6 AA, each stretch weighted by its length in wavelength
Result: 4.66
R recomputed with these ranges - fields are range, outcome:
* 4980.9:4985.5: 4.42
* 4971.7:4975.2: 5.6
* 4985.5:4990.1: 4.89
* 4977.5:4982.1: 4.38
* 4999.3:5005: 4.01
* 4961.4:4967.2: 5.05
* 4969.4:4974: 5.35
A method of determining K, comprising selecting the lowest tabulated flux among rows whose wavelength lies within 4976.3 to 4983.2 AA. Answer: 3.9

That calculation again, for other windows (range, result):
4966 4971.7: 4.24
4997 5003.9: 3.13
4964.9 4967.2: 4.92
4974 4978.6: 4.81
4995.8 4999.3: 4.39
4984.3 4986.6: 5.21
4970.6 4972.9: 5.27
